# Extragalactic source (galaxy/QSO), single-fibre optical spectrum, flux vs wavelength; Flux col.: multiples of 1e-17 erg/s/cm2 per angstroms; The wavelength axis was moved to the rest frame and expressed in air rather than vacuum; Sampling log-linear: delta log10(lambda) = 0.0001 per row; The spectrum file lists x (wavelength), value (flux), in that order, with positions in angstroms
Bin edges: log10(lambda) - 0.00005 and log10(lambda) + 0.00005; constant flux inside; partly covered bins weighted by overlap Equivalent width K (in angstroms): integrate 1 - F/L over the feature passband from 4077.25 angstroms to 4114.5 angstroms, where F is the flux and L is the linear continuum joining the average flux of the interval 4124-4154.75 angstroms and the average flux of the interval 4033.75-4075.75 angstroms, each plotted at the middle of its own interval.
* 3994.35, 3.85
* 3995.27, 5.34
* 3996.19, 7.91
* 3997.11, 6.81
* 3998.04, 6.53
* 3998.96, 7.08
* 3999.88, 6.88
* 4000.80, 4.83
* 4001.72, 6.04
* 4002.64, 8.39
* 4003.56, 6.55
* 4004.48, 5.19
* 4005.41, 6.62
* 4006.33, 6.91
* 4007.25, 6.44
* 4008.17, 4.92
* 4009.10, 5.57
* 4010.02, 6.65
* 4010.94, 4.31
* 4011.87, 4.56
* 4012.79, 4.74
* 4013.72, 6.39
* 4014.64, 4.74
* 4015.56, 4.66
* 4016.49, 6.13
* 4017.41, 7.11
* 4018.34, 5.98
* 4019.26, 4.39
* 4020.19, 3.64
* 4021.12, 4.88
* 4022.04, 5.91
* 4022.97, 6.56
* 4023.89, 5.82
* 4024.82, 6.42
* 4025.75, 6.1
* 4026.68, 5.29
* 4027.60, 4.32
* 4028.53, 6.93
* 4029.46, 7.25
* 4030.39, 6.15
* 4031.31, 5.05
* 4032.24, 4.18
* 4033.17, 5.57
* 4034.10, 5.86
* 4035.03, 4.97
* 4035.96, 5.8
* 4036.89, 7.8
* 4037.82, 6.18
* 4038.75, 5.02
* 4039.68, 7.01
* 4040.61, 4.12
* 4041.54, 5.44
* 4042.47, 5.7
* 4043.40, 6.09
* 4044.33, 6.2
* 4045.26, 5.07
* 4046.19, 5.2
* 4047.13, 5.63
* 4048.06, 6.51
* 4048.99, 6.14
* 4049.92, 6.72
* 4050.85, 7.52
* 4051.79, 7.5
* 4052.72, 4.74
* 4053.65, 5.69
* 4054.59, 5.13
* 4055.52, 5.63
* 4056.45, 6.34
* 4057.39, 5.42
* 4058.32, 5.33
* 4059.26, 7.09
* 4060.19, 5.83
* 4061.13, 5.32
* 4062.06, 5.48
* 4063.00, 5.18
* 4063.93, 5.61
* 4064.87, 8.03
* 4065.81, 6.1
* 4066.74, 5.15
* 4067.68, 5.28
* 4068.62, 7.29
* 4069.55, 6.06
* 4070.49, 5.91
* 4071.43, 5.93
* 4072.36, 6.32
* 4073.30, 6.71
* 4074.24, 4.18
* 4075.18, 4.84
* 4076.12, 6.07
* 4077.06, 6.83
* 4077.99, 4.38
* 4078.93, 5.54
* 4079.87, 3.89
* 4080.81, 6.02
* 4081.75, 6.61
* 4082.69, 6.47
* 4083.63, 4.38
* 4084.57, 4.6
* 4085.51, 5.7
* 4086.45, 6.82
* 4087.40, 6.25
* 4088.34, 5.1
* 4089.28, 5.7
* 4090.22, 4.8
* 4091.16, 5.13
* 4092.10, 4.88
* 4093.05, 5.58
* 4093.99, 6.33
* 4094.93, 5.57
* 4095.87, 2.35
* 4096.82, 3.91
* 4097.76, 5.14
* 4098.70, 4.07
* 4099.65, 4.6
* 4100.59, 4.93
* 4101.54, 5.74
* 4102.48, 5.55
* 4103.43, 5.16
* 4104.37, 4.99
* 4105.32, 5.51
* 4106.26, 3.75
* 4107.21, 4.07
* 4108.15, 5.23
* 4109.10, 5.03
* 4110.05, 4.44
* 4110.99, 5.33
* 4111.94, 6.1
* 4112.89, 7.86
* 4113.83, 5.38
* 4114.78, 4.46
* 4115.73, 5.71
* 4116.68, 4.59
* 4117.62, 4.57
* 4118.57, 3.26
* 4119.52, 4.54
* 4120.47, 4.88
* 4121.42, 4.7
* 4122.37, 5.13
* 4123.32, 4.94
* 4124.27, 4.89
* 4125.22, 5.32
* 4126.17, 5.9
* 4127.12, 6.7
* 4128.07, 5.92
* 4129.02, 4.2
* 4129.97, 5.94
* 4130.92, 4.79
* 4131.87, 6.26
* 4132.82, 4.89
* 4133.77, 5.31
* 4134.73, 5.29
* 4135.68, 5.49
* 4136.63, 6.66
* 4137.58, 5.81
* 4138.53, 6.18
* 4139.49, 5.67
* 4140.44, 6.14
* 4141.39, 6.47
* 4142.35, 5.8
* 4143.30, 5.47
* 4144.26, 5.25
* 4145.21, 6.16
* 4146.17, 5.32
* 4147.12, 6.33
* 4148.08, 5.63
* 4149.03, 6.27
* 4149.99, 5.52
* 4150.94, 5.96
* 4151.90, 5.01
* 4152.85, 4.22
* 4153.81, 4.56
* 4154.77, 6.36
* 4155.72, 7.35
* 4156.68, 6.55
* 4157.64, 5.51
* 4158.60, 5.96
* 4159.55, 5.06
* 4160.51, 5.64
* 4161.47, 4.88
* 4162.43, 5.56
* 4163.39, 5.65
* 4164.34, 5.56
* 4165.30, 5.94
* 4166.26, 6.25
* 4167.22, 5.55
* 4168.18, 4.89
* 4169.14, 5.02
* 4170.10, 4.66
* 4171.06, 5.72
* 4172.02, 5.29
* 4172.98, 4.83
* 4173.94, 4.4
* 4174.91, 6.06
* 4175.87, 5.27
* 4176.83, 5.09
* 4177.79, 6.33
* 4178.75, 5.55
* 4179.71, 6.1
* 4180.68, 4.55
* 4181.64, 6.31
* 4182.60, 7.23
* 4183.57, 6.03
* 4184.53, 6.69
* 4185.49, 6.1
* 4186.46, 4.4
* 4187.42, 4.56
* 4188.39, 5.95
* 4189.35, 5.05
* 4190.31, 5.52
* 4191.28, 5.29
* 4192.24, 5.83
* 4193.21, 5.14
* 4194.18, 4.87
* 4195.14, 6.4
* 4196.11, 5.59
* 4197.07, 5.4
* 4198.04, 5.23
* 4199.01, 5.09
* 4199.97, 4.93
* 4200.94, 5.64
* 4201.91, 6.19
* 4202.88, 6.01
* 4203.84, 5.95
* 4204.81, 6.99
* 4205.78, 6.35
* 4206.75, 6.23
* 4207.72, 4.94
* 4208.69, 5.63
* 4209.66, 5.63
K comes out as 3.5 angstroms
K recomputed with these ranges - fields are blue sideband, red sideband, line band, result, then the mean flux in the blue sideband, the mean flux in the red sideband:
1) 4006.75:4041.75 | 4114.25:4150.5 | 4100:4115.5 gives 0.70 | 5.6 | 5.43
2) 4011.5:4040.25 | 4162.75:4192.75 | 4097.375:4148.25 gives 2.35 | 5.66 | 5.54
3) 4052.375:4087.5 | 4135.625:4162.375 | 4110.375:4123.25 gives 1.45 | 5.74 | 5.76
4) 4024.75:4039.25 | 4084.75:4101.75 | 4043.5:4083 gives -3.10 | 5.79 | 5.12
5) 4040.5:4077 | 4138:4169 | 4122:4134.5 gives 0.76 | 5.89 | 5.7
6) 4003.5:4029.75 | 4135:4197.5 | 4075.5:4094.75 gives 0.34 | 5.66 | 5.63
